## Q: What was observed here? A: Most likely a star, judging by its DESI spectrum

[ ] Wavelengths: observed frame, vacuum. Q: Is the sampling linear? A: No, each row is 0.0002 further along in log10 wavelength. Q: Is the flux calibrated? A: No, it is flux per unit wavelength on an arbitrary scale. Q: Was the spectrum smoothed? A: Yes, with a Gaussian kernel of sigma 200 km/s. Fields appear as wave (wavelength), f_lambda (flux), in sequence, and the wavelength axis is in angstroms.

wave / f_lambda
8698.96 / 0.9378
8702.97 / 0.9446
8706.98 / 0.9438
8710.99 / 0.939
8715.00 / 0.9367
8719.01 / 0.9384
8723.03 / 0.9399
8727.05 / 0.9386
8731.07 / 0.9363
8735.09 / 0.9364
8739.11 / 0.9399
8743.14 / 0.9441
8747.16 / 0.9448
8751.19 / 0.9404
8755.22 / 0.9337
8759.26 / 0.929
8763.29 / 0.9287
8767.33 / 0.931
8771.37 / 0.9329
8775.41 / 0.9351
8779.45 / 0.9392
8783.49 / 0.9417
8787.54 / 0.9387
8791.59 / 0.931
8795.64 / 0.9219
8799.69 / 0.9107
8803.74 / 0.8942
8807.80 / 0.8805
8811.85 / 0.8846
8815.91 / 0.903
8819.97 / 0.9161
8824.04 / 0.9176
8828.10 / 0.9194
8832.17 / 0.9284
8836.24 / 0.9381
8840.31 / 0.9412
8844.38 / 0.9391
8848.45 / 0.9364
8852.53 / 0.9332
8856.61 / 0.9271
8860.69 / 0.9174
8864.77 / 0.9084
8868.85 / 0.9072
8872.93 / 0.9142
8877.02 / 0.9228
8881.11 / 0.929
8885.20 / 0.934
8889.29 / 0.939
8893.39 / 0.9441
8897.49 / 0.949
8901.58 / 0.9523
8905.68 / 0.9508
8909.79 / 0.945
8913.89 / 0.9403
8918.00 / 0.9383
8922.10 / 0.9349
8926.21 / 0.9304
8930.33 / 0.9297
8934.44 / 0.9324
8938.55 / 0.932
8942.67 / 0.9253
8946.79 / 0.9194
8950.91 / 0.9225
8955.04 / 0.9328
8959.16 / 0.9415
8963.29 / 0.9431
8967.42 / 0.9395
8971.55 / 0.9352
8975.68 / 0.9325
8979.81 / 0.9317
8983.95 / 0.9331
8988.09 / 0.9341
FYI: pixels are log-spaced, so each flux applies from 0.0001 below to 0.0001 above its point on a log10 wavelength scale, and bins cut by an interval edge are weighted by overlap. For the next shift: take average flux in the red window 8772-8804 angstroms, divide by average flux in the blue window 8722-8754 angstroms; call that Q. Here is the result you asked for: 1.0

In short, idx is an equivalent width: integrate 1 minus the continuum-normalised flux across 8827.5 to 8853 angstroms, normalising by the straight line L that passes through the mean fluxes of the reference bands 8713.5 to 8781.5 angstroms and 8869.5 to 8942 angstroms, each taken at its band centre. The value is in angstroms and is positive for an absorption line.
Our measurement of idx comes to 0.04 angstroms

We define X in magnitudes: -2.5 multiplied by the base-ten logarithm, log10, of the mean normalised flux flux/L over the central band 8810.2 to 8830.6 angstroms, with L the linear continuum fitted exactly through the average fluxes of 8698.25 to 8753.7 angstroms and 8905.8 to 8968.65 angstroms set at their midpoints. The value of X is 0.03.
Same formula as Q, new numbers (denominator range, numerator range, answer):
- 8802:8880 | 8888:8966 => 1.02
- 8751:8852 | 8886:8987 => 1.01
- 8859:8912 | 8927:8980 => 1.00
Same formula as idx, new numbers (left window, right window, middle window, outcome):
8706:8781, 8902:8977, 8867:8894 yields 0.3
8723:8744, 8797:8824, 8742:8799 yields -0.9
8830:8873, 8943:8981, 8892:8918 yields -0.5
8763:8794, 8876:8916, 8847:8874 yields 0.5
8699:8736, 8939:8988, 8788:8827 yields 1.2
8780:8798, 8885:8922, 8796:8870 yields 1.6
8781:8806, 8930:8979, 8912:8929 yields -0.1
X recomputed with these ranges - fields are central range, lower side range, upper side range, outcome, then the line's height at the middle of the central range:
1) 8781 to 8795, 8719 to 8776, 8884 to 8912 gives 0.004 mag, 0.939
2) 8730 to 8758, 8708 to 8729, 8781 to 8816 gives -0.010 mag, 0.931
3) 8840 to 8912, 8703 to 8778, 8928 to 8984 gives 0.002 mag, 0.934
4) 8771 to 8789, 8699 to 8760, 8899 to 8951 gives 0.000 mag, 0.938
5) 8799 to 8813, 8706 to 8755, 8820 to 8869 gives 0.047 mag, 0.931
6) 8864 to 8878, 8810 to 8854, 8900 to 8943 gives 0.019 mag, 0.93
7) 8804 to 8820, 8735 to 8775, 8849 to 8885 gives 0.042 mag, 0.929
